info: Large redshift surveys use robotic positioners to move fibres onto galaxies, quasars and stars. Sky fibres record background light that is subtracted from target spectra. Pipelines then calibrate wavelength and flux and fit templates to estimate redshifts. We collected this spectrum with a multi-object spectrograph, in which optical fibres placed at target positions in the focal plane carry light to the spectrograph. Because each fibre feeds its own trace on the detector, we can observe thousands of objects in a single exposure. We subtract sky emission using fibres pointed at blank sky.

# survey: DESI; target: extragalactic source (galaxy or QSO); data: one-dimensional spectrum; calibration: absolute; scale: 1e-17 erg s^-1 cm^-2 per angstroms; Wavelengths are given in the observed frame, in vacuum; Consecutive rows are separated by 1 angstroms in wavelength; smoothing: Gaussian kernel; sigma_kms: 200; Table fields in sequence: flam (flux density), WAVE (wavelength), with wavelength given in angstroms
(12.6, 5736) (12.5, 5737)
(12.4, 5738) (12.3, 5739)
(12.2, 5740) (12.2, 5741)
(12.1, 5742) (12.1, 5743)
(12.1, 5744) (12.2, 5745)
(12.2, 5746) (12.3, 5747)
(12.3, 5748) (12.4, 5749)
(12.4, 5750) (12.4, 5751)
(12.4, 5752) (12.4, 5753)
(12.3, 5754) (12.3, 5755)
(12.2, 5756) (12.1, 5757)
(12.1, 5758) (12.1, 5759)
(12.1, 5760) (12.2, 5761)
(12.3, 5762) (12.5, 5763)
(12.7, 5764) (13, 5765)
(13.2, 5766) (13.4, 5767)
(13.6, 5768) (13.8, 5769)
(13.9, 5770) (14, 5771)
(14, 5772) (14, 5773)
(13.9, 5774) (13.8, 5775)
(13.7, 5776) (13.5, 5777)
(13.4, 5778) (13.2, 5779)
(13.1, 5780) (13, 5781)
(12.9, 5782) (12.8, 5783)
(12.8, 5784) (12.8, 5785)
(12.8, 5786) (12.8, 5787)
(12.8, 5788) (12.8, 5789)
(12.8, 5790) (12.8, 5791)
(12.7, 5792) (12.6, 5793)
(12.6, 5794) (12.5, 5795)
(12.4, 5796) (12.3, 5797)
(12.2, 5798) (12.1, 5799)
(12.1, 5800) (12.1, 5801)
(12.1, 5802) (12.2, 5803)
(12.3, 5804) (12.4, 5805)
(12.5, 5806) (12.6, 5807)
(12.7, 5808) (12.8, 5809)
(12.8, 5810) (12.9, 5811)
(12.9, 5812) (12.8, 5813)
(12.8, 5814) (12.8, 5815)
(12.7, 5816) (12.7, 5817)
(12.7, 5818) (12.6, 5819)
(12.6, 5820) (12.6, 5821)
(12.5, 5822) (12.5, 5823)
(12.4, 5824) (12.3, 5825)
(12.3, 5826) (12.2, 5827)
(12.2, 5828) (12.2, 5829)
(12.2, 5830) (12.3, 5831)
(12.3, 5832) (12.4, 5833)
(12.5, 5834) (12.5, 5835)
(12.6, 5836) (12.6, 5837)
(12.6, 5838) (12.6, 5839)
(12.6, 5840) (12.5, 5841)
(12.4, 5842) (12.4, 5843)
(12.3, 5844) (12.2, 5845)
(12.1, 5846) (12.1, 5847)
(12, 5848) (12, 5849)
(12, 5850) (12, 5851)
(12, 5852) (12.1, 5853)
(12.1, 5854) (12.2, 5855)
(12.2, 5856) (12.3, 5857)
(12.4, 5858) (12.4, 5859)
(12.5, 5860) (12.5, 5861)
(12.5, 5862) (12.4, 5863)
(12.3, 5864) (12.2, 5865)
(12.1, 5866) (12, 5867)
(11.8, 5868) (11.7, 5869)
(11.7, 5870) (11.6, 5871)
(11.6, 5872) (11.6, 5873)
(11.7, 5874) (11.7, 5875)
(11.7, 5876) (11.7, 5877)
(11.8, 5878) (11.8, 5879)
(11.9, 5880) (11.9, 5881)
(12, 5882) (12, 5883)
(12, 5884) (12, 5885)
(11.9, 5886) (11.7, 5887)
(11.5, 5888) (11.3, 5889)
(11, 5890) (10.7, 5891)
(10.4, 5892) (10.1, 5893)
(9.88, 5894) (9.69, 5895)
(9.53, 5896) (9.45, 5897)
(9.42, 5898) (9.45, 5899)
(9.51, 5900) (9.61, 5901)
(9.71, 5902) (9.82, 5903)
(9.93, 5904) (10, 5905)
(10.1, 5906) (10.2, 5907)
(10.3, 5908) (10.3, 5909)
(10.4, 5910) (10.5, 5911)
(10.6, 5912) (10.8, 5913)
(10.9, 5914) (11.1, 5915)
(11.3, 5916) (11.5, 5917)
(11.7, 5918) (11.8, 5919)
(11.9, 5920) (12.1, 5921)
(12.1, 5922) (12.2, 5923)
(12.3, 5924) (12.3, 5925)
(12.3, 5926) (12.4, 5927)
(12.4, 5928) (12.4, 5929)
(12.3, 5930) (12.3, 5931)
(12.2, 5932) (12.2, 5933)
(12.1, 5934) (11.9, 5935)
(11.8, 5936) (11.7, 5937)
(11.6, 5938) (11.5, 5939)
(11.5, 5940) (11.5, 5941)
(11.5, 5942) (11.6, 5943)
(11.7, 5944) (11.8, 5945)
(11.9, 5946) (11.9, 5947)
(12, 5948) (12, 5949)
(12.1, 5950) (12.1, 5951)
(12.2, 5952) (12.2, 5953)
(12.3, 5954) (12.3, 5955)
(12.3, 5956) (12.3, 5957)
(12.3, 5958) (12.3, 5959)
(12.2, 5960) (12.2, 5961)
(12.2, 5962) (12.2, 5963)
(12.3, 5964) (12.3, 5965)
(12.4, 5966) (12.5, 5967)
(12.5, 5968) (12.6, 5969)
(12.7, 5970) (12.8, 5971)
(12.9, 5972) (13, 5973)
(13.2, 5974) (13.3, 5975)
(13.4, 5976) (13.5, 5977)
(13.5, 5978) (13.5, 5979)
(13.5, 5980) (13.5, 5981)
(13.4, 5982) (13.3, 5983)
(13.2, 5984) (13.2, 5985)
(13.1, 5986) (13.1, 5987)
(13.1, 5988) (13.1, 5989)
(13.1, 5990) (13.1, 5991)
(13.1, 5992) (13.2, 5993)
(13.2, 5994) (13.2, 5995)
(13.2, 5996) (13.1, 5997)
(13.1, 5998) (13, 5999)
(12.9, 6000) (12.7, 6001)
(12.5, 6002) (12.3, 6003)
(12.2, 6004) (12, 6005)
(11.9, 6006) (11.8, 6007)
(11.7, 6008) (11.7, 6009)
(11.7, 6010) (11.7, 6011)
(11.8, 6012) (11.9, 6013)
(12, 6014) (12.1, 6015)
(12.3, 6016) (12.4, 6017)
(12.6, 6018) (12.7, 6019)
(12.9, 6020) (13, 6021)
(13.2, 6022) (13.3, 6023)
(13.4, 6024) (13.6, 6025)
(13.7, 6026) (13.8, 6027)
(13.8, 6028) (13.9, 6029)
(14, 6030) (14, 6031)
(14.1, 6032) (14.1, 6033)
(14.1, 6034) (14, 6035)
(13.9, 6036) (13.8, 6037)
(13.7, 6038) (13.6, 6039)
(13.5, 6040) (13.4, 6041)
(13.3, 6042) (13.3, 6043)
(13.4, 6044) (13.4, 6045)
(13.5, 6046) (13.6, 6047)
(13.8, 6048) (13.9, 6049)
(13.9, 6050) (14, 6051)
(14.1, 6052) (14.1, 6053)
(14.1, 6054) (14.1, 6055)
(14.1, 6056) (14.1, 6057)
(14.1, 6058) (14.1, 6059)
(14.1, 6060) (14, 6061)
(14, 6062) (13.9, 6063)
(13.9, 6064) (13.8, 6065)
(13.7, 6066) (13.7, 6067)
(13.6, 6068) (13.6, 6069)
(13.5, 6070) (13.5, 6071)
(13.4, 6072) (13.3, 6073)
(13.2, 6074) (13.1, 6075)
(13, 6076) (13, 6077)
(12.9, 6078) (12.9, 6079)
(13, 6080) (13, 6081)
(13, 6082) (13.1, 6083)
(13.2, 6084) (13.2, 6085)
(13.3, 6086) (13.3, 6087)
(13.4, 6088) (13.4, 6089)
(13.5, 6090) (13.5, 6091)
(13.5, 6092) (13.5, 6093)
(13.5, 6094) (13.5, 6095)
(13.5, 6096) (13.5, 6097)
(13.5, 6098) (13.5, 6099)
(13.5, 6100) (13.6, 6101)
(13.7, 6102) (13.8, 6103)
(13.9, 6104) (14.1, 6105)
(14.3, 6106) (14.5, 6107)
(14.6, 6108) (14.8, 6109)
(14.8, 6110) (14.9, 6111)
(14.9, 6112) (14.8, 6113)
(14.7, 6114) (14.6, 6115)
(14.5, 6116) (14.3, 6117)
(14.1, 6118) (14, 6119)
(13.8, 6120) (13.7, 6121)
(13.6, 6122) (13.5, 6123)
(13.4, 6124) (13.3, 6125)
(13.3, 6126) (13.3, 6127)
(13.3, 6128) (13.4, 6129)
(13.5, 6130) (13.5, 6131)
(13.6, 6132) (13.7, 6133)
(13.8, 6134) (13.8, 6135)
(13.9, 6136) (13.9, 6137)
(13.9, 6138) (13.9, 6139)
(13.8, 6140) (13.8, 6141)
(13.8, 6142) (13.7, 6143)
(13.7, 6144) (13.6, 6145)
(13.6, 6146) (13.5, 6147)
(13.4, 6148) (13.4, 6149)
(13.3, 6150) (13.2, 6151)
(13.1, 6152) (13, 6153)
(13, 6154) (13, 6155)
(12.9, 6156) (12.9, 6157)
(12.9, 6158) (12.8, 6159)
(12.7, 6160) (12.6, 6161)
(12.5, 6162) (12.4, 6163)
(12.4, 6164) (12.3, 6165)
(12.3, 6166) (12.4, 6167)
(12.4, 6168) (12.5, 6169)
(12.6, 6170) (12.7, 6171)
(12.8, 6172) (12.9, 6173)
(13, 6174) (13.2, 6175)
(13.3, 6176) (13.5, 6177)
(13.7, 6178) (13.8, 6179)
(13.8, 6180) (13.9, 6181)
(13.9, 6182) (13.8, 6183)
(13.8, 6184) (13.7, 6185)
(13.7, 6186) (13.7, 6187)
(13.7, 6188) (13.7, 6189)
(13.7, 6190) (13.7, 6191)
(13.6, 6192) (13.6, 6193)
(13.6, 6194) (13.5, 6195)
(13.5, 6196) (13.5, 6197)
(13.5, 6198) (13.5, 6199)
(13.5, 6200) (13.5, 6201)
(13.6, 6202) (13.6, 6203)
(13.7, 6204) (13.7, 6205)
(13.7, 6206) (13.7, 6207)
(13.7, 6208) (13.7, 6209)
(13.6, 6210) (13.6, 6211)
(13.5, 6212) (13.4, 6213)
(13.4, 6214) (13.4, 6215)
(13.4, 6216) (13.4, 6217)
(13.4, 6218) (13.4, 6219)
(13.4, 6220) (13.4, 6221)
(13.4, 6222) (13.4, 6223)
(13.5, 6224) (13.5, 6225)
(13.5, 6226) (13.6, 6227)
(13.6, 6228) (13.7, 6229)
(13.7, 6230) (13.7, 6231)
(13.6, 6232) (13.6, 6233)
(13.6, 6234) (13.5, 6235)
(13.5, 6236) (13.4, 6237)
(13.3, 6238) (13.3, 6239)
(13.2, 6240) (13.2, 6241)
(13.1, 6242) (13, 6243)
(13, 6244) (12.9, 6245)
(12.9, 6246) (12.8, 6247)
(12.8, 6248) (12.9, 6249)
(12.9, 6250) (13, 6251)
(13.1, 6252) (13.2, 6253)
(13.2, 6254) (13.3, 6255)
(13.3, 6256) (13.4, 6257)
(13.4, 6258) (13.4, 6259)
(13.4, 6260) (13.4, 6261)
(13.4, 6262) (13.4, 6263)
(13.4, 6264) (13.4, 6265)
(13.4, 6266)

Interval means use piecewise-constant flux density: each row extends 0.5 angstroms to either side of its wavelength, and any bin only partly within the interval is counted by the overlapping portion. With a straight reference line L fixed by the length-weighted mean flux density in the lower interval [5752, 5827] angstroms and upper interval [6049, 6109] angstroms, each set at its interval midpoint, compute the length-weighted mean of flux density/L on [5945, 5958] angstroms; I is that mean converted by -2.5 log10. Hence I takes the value 0.096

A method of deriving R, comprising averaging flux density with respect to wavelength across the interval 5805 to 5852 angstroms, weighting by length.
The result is 12.5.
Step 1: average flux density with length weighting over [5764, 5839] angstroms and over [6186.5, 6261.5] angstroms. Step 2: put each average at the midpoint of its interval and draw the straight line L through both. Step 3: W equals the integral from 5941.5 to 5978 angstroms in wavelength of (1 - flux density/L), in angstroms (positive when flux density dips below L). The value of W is 1.79 angstroms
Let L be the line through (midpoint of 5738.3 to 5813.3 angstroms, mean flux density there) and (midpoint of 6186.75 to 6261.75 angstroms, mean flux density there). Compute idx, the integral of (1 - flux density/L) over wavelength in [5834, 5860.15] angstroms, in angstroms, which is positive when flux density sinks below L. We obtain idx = 1.0 angstroms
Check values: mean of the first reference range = 12.7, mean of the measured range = 12.3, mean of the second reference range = 13.4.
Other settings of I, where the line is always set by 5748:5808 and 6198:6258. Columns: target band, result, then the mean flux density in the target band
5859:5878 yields 0.08 mag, 12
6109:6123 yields -0.09 mag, 14.3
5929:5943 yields 0.10 mag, 11.9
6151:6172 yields 0.05 mag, 12.7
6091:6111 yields -0.05 mag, 13.9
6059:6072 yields -0.05 mag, 13.8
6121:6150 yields -0.03 mag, 13.6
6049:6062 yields -0.07 mag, 14.1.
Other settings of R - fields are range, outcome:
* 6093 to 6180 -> 13.5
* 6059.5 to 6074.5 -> 13.7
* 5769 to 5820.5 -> 12.9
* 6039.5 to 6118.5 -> 13.7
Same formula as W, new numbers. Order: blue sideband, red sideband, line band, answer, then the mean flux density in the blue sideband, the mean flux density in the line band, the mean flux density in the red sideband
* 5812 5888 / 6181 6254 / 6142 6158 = -0.1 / 12.2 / 13.3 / 13.5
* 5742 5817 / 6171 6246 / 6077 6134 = -1.7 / 12.7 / 13.7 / 13.5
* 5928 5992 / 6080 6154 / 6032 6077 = -1.8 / 12.5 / 13.7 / 13.7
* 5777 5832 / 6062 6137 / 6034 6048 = -0.1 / 12.6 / 13.6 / 13.7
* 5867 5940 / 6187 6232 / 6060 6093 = -2.2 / 11.3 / 13.4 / 13.6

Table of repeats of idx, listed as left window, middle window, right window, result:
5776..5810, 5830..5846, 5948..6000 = 0.3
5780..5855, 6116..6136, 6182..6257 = -0.7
